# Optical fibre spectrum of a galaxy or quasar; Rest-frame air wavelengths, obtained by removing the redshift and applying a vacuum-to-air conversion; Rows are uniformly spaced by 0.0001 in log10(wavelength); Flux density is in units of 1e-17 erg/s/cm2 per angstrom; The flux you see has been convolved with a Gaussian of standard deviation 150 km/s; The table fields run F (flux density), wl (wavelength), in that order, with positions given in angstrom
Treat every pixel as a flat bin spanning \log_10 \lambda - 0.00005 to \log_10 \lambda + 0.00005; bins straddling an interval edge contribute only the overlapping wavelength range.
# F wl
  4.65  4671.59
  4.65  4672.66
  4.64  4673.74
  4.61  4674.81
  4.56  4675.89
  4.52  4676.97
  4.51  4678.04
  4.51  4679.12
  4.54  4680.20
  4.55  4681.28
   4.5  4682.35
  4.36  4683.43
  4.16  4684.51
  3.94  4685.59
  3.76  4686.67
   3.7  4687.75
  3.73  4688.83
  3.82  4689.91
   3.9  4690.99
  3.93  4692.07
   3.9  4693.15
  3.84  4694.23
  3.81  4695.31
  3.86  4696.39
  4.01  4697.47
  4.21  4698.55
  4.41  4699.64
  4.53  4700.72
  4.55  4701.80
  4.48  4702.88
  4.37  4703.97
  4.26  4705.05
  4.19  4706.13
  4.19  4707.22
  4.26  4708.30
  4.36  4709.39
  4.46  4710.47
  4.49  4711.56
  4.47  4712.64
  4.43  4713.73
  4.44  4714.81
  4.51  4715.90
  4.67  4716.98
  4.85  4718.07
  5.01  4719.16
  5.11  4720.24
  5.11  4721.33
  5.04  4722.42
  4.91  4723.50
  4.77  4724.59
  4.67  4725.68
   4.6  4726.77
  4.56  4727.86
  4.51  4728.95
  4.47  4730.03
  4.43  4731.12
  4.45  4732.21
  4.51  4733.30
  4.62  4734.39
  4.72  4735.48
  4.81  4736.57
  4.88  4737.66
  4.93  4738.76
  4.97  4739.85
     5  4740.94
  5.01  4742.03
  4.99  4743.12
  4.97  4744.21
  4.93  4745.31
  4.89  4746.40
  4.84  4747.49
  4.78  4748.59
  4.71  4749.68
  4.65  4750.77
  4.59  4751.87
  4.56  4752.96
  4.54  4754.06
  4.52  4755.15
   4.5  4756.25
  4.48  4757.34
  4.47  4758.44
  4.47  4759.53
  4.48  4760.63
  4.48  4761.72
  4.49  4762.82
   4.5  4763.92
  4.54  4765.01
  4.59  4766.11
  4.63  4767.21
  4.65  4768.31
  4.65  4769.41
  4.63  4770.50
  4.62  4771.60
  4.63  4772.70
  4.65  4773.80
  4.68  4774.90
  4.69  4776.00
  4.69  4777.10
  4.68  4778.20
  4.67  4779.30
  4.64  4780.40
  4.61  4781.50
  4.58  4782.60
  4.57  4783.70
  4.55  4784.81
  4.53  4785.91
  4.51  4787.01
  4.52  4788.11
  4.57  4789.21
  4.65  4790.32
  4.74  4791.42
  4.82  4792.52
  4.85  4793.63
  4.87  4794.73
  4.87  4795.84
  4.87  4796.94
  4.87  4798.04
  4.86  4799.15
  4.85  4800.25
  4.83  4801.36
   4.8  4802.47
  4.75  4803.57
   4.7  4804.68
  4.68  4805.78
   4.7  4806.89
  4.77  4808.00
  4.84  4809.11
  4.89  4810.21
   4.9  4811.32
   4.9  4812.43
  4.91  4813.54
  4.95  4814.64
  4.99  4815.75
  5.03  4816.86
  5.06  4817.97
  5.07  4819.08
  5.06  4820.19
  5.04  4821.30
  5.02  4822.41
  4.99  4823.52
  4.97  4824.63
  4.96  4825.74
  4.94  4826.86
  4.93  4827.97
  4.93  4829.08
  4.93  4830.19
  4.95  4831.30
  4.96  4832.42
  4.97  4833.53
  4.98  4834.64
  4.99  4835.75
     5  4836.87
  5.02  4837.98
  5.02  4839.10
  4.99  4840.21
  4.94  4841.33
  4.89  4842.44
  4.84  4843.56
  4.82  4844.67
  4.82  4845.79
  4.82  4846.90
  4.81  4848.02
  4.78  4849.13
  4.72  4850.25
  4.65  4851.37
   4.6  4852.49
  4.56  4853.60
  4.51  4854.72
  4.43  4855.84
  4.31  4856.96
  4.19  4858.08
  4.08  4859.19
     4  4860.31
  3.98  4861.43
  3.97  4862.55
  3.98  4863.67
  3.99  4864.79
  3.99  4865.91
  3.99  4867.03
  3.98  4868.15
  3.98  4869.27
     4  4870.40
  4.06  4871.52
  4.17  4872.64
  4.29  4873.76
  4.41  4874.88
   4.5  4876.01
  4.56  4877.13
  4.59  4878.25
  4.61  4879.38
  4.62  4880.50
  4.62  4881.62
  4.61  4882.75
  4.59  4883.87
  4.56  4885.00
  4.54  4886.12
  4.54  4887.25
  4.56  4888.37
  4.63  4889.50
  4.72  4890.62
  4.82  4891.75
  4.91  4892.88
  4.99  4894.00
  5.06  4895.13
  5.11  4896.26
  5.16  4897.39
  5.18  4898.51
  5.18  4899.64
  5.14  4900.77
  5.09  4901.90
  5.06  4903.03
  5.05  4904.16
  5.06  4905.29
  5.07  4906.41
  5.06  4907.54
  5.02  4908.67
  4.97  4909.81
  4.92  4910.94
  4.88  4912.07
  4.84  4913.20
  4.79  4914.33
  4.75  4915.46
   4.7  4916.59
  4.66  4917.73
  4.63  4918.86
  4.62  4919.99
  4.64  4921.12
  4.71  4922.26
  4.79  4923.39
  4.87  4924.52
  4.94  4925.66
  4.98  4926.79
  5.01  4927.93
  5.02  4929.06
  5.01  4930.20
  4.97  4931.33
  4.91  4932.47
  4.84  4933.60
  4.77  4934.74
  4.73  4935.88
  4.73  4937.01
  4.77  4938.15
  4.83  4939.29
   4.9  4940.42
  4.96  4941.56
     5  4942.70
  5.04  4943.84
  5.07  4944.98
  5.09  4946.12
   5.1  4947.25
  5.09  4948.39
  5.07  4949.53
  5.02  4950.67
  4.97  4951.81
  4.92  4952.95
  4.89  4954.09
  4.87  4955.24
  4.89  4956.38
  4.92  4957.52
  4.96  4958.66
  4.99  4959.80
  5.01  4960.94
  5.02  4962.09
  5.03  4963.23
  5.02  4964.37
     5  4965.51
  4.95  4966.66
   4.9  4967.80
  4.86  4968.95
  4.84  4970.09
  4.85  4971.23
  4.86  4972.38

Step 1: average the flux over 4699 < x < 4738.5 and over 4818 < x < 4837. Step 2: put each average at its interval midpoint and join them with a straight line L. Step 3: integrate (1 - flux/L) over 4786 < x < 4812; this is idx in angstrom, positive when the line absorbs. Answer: 0.6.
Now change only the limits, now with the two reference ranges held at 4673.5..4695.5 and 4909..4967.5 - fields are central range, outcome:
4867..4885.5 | 1.39 angstrom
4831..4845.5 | -1.04 angstrom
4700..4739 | -2.89 angstrom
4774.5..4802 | -1.39 angstrom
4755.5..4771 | -0.47 angstrom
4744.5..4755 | -0.85 angstrom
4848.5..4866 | 1.37 angstrom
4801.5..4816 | -0.93 angstrom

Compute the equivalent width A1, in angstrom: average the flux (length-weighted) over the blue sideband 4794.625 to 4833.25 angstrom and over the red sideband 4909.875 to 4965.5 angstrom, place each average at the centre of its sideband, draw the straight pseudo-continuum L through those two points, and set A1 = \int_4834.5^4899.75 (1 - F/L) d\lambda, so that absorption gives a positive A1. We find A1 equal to 4.4 angstrom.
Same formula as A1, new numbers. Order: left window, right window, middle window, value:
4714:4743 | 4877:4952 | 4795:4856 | -0.7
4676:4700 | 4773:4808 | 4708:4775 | -3.7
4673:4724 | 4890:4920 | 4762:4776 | -0.1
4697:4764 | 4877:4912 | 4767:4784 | 0.1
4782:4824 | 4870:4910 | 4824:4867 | 1.2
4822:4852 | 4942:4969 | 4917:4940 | 0.7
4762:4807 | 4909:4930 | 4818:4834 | -0.9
